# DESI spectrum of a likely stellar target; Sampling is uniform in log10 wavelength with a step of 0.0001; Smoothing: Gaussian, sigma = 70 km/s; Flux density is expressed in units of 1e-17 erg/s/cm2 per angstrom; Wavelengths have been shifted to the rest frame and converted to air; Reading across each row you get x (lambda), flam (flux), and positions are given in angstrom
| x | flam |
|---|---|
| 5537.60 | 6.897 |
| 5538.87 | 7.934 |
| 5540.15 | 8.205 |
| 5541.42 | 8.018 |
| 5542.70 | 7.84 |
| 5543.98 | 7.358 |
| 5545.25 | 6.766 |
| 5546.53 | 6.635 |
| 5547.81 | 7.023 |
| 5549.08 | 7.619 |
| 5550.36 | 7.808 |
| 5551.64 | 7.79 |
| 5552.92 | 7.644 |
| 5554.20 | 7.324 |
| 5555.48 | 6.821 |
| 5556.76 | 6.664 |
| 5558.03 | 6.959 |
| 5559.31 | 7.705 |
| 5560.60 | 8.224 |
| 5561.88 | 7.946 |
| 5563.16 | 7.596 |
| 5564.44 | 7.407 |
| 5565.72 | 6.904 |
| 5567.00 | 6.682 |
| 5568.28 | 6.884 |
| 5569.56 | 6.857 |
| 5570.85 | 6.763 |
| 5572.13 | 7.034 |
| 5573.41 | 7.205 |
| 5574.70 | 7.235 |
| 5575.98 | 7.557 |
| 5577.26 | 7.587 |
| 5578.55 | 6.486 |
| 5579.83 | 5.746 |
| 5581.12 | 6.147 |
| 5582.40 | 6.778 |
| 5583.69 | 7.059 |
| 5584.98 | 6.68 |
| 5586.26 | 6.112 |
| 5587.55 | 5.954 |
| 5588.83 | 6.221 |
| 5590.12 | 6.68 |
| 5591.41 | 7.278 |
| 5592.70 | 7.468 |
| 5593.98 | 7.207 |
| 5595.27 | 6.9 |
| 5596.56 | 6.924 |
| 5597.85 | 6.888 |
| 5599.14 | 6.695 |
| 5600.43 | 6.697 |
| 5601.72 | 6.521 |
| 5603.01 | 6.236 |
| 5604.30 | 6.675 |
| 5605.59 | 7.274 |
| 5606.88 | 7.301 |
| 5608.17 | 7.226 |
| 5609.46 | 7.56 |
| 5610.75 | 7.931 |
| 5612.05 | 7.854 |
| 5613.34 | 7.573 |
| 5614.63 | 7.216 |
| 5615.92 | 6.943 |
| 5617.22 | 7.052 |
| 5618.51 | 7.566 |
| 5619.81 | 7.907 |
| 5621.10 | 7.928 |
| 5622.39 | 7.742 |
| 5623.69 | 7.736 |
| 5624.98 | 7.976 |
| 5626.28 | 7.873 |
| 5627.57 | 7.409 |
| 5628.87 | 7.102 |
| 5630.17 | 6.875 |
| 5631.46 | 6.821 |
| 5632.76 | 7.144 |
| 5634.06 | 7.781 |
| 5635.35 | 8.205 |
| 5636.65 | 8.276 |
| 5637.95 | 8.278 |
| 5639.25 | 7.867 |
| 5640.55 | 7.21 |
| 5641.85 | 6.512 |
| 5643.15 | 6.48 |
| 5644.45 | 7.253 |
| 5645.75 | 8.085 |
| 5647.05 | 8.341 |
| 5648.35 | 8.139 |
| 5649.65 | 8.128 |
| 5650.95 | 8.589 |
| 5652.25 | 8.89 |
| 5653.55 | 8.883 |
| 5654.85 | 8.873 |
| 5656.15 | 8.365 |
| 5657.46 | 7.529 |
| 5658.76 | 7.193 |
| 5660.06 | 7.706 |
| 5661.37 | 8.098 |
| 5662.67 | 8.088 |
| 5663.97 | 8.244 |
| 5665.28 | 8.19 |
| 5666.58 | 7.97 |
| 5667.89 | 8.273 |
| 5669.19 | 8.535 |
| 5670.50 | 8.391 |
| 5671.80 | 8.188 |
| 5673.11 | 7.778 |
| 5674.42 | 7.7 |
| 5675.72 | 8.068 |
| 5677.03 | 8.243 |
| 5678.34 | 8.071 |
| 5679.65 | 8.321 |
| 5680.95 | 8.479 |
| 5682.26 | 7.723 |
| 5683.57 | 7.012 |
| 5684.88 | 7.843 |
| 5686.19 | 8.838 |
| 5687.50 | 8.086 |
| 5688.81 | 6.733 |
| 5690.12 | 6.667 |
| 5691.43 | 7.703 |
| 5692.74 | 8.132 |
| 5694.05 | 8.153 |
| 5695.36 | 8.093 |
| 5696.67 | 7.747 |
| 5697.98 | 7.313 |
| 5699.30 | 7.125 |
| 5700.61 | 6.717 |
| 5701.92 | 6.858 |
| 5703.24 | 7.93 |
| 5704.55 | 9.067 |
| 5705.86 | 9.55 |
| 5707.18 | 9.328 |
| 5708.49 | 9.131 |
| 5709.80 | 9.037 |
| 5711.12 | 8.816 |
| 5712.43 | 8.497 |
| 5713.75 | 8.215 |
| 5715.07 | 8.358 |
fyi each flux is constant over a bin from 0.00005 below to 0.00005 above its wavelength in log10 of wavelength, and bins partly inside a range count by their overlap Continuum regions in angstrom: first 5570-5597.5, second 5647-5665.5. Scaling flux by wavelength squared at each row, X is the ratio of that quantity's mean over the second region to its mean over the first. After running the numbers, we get 1.24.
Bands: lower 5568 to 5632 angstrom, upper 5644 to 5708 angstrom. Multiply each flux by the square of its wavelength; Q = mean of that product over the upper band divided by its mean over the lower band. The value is 1.2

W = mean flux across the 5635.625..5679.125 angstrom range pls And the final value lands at 8.01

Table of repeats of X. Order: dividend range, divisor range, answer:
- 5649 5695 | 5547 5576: 1.15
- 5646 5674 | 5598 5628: 1.14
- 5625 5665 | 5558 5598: 1.15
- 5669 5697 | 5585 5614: 1.17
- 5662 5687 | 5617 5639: 1.08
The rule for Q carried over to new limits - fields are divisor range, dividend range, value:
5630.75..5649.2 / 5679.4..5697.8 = 1.04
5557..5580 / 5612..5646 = 1.07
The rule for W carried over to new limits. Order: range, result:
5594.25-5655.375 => 7.51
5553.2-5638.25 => 7.17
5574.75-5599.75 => 6.77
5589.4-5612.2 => 7.05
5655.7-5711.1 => 8.01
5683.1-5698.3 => 7.71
